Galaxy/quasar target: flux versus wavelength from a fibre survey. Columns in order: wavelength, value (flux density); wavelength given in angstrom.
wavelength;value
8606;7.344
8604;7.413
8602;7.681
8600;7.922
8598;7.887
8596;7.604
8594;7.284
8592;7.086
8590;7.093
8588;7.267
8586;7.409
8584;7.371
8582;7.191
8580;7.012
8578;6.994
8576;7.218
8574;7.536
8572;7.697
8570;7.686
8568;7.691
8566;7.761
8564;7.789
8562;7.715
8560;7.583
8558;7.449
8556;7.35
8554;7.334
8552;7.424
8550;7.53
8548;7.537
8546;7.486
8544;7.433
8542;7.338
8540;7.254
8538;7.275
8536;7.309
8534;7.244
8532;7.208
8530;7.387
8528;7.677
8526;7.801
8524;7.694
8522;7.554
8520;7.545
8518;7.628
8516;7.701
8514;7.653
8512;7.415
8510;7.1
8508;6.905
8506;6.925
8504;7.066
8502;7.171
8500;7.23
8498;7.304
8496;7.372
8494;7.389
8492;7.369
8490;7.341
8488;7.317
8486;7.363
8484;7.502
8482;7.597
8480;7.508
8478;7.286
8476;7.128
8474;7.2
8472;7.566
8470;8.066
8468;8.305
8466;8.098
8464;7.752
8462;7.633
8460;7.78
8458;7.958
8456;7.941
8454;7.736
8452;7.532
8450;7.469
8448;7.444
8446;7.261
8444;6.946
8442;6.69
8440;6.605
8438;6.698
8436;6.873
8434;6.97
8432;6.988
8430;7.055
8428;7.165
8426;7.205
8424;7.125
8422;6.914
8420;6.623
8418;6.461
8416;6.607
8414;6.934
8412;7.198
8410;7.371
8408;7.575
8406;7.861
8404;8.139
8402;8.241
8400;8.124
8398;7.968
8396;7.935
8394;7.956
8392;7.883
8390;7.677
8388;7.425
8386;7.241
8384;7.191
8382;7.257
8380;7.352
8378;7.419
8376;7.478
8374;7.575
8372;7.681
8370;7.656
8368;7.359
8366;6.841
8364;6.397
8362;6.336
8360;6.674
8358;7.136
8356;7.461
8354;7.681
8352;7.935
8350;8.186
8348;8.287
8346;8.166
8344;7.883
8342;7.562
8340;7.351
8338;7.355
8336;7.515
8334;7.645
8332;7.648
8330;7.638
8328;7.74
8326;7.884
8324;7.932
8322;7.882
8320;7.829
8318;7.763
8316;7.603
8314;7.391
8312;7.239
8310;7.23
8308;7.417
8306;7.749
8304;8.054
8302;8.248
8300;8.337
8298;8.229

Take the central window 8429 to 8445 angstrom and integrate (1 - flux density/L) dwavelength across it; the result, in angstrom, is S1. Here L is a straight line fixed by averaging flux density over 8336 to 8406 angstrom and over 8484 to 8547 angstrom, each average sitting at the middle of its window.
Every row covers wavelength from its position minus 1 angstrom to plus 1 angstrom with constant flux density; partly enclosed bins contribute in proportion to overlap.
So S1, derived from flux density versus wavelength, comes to 1.3 angstrom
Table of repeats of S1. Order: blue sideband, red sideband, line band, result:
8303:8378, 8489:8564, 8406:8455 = 2.6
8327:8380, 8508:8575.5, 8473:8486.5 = 0.2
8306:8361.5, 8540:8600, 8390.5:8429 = 0.6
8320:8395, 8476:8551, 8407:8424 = 1.1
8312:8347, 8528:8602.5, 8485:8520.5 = 0.9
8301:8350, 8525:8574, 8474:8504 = 0.9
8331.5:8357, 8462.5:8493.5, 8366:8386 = 0.8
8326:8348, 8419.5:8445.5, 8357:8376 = 0.9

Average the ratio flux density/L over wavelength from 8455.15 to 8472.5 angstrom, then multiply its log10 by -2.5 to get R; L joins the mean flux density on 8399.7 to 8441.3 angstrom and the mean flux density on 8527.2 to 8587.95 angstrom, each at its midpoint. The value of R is -0.10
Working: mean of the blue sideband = 7.16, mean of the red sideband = 7.43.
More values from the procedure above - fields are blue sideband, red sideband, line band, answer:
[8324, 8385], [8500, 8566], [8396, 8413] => -0.05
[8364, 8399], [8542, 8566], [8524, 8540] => 0.01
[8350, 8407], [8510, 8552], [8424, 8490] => 0.01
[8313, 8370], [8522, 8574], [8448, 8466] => -0.03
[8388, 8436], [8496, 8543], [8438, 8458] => 0.01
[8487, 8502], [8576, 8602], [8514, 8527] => -0.05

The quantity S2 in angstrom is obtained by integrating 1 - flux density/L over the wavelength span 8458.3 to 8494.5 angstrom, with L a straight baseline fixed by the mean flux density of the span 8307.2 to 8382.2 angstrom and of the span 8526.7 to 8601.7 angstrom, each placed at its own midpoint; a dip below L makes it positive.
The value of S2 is -0.5 angstrom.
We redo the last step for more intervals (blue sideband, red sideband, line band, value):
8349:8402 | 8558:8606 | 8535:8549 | 0.2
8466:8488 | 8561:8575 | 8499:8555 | 1.8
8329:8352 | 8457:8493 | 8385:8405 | -0.4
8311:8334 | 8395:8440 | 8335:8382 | 0.5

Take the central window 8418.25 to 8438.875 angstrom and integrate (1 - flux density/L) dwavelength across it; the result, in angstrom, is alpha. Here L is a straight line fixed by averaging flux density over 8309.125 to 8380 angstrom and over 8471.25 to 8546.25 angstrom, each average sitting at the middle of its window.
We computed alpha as 1.4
